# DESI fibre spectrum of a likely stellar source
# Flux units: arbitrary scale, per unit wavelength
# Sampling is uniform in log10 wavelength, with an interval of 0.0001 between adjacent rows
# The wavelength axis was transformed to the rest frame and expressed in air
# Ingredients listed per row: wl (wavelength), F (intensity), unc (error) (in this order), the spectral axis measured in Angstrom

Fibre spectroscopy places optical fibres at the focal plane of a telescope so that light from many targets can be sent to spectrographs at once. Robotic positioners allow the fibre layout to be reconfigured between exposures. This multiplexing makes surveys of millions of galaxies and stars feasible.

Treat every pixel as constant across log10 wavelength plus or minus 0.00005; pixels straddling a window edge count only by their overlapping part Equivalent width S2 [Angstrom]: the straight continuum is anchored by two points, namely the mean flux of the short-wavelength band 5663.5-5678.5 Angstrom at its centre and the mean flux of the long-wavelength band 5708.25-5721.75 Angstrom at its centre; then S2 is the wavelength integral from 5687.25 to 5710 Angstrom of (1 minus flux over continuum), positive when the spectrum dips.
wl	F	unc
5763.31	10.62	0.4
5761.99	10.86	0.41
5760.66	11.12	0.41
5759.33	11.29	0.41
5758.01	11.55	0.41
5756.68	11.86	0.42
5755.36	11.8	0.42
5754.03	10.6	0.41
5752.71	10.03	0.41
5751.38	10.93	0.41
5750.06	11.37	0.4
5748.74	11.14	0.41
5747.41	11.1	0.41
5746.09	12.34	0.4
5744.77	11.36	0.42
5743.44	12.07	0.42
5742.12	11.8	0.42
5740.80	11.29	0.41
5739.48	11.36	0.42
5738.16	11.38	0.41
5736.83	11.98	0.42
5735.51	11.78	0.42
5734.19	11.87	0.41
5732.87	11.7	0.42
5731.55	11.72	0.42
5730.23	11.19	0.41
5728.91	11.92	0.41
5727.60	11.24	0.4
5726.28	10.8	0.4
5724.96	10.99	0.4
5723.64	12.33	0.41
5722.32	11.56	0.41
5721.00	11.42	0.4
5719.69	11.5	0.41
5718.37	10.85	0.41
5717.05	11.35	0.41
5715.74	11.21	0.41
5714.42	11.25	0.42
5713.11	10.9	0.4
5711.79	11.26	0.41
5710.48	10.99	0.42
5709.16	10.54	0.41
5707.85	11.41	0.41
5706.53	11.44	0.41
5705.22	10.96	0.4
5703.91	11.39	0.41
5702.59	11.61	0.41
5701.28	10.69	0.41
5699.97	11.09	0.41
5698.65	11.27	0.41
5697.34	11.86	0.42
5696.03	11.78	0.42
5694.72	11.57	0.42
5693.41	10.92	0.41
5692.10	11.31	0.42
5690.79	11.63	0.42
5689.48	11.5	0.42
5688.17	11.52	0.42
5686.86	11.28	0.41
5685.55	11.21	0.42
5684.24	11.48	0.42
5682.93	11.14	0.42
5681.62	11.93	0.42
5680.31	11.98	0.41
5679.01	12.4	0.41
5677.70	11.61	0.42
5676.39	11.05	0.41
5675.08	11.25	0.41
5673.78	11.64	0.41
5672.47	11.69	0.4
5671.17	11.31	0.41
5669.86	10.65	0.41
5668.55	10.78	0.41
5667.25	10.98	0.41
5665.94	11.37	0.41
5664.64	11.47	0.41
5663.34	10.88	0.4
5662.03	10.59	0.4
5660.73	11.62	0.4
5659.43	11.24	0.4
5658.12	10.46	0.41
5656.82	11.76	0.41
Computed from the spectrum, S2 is -0.28 Angstrom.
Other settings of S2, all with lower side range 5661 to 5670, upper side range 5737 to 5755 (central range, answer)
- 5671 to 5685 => -0.7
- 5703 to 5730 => -0.2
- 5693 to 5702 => -0.2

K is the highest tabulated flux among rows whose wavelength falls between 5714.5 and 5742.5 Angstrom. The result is 12.33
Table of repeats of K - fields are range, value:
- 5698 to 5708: 11.61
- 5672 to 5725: 12.4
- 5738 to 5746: 12.07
